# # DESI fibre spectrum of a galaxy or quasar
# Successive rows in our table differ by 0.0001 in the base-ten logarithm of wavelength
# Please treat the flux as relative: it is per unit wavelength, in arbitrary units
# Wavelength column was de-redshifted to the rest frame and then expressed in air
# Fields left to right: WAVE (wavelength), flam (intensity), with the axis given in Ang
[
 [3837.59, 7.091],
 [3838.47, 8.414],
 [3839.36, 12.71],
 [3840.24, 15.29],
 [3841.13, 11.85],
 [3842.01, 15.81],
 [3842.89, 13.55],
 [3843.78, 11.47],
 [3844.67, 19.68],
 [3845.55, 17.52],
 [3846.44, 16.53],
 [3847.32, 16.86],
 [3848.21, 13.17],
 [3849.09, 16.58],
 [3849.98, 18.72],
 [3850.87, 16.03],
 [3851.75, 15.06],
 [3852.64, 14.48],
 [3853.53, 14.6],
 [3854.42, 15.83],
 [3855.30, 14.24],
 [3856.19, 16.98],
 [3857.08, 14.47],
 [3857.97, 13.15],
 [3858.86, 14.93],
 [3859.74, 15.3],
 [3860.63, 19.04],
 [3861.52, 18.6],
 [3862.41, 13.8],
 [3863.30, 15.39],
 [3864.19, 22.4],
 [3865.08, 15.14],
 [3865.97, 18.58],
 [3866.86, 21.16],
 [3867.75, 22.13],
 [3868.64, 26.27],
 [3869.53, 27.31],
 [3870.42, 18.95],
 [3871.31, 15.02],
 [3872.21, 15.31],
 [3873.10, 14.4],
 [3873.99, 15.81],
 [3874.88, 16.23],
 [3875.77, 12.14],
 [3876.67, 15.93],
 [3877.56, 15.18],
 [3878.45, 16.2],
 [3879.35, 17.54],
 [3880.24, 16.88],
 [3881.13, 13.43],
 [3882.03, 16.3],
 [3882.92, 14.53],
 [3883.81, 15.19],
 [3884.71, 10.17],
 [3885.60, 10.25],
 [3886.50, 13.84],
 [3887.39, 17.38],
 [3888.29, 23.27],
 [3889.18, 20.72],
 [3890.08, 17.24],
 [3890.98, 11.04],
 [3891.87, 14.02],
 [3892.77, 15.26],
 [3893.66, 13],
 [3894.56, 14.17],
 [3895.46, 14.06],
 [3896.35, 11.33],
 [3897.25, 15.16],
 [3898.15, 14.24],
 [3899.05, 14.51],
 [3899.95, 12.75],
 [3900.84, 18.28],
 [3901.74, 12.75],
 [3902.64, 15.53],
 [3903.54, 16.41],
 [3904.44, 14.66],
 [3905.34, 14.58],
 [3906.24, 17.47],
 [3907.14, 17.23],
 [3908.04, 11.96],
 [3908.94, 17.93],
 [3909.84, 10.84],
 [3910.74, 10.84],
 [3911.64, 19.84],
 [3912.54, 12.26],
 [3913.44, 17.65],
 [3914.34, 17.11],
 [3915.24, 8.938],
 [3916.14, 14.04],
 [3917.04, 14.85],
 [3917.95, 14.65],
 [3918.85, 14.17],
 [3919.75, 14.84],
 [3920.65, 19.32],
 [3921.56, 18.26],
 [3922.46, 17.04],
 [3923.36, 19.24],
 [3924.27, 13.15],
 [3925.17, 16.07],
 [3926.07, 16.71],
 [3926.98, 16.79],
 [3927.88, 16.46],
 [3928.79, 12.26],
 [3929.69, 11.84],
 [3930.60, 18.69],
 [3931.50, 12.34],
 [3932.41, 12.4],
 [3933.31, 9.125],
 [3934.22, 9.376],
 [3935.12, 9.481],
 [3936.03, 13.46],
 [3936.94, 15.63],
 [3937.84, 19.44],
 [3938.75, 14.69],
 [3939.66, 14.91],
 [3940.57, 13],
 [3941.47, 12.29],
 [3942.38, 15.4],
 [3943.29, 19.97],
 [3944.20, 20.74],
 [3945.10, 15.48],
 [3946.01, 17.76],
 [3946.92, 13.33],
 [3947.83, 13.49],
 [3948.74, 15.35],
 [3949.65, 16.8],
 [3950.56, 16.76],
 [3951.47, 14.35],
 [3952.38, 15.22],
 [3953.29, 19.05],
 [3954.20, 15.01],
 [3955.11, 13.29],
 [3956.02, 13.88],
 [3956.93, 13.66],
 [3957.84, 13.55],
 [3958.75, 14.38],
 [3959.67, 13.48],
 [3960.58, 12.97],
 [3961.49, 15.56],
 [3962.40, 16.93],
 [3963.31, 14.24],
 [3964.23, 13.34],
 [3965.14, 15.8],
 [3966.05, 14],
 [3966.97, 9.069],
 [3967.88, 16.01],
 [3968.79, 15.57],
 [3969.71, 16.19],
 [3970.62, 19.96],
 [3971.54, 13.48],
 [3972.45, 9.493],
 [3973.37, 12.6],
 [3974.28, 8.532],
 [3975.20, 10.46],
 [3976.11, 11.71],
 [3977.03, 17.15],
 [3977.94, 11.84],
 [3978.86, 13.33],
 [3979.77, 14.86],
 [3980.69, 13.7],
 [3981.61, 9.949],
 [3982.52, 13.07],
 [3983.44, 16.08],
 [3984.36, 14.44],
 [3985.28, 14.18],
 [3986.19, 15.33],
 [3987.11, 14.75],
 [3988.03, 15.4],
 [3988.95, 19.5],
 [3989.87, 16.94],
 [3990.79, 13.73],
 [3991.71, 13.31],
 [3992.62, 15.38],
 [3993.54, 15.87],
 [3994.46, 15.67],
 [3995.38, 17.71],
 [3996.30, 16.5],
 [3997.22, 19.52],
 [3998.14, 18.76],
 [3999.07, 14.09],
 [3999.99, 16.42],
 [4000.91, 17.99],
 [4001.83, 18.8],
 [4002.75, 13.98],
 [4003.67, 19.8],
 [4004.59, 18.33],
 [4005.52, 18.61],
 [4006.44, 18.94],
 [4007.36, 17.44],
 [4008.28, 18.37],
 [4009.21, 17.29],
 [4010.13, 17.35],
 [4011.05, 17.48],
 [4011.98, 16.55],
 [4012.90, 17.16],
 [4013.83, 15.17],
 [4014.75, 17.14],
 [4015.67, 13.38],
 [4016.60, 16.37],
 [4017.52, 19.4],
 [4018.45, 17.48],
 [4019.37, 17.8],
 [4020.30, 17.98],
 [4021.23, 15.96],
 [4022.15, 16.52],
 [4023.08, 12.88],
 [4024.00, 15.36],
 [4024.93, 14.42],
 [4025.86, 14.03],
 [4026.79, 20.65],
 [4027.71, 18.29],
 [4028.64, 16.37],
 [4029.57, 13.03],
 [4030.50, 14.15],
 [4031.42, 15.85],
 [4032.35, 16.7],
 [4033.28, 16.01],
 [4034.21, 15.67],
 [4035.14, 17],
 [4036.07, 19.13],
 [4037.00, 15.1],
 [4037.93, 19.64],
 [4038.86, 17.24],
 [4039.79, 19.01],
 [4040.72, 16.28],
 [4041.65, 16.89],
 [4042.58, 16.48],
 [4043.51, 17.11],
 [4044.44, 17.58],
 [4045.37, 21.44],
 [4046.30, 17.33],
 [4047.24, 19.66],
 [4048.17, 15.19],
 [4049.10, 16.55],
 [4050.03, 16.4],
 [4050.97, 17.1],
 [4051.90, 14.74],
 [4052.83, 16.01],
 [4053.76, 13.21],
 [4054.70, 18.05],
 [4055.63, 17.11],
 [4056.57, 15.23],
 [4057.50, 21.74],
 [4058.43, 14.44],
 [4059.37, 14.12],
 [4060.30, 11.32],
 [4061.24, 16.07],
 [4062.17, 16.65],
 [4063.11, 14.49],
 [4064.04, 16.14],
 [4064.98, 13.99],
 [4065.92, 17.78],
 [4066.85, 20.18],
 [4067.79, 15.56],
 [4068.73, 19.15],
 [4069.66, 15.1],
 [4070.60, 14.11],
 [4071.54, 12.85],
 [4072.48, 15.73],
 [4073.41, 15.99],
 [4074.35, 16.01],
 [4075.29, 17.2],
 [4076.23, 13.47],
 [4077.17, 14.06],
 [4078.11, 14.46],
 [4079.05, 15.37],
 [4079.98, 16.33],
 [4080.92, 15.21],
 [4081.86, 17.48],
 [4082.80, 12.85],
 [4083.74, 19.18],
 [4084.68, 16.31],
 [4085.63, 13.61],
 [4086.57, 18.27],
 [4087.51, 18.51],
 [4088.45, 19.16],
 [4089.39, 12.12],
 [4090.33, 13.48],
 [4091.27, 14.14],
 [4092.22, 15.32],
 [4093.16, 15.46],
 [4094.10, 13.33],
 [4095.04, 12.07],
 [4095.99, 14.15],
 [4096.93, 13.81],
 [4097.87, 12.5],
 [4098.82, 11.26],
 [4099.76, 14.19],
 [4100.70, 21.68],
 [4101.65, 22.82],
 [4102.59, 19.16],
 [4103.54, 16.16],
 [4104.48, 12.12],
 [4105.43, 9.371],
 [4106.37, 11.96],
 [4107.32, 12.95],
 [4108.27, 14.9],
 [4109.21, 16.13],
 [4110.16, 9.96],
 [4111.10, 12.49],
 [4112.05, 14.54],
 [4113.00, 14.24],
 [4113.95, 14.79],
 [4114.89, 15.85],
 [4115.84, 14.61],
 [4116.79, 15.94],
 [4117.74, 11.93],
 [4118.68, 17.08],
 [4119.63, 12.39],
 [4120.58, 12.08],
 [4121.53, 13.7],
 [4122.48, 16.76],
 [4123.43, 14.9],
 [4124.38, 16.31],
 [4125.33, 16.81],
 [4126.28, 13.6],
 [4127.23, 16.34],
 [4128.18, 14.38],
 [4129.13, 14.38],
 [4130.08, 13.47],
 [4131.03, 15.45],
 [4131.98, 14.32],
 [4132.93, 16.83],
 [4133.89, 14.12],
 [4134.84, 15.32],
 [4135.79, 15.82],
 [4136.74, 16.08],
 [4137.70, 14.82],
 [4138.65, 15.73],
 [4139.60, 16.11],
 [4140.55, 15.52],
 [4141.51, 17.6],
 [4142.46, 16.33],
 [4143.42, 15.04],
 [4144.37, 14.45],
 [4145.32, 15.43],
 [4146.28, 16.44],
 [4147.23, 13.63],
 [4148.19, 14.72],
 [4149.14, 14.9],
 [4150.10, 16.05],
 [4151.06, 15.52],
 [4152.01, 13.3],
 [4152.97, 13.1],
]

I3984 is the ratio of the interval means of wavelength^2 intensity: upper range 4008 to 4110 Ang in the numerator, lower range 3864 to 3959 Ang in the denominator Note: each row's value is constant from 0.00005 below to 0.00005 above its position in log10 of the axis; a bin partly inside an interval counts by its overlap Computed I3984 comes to 1.11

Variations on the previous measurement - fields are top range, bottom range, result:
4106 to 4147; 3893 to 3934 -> 1.12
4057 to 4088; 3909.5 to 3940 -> 1.17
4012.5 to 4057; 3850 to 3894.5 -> 1.10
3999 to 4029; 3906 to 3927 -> 1.15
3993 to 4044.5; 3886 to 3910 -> 1.18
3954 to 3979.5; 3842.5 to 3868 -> 0.89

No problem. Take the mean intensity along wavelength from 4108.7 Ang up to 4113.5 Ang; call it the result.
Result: 13.5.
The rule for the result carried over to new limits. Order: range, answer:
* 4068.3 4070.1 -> 17.2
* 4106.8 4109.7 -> 14.6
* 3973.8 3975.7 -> 9.62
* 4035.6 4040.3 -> 18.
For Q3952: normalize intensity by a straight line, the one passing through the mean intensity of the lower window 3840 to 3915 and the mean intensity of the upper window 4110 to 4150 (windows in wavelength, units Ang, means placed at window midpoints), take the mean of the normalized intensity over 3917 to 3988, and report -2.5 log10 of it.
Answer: 0.071 mag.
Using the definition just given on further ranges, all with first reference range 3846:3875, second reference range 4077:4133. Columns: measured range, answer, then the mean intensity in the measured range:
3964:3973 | 0.129 mag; 14.3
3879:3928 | 0.101 mag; 15.2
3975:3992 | 0.122 mag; 14.3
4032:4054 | -0.106 mag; 17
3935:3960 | 0.074 mag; 15.2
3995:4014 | -0.111 mag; 17.5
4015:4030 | -0.044 mag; 16.3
